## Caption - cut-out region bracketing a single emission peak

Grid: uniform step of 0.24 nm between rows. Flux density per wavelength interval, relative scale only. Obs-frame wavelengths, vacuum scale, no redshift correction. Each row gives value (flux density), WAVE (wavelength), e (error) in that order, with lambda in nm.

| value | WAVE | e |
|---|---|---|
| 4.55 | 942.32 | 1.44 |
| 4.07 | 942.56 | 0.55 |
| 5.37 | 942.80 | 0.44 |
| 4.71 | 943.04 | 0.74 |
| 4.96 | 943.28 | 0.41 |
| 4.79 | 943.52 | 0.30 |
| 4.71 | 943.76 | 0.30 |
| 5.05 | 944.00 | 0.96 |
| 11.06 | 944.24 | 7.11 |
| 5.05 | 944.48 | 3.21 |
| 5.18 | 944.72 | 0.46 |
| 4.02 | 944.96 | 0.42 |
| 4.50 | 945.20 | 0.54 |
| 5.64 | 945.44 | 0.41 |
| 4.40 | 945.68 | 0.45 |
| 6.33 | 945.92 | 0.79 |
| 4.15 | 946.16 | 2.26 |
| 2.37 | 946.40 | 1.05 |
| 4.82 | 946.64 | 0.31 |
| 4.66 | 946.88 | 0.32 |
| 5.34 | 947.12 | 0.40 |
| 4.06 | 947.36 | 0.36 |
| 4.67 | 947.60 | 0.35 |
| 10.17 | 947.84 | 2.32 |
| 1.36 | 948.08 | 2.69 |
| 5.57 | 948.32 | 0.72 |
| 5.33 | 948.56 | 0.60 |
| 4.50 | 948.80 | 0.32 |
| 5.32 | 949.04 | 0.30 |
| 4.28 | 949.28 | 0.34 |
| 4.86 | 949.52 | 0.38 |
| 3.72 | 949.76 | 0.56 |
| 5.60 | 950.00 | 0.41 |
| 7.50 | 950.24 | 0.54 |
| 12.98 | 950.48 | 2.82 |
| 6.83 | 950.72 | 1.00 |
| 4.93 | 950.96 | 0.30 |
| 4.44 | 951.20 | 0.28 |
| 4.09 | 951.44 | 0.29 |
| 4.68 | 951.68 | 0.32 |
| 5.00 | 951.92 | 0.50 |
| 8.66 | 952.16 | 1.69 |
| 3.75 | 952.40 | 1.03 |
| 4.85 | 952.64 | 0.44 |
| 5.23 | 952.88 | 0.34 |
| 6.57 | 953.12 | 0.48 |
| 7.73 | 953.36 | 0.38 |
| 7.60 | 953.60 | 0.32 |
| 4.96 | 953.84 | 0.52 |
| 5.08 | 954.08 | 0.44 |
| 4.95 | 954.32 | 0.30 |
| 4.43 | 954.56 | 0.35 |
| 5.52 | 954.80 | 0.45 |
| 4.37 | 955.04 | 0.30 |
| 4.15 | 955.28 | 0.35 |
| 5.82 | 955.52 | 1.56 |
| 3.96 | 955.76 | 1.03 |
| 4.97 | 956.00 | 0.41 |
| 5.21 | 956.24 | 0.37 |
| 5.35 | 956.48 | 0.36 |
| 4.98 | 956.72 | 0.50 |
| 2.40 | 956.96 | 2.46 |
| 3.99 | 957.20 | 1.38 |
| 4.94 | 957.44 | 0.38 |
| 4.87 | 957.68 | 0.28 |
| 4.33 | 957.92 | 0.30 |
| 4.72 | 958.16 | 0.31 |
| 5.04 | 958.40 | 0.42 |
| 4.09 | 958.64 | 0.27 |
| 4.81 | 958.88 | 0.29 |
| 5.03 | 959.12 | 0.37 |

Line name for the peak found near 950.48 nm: Halpha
